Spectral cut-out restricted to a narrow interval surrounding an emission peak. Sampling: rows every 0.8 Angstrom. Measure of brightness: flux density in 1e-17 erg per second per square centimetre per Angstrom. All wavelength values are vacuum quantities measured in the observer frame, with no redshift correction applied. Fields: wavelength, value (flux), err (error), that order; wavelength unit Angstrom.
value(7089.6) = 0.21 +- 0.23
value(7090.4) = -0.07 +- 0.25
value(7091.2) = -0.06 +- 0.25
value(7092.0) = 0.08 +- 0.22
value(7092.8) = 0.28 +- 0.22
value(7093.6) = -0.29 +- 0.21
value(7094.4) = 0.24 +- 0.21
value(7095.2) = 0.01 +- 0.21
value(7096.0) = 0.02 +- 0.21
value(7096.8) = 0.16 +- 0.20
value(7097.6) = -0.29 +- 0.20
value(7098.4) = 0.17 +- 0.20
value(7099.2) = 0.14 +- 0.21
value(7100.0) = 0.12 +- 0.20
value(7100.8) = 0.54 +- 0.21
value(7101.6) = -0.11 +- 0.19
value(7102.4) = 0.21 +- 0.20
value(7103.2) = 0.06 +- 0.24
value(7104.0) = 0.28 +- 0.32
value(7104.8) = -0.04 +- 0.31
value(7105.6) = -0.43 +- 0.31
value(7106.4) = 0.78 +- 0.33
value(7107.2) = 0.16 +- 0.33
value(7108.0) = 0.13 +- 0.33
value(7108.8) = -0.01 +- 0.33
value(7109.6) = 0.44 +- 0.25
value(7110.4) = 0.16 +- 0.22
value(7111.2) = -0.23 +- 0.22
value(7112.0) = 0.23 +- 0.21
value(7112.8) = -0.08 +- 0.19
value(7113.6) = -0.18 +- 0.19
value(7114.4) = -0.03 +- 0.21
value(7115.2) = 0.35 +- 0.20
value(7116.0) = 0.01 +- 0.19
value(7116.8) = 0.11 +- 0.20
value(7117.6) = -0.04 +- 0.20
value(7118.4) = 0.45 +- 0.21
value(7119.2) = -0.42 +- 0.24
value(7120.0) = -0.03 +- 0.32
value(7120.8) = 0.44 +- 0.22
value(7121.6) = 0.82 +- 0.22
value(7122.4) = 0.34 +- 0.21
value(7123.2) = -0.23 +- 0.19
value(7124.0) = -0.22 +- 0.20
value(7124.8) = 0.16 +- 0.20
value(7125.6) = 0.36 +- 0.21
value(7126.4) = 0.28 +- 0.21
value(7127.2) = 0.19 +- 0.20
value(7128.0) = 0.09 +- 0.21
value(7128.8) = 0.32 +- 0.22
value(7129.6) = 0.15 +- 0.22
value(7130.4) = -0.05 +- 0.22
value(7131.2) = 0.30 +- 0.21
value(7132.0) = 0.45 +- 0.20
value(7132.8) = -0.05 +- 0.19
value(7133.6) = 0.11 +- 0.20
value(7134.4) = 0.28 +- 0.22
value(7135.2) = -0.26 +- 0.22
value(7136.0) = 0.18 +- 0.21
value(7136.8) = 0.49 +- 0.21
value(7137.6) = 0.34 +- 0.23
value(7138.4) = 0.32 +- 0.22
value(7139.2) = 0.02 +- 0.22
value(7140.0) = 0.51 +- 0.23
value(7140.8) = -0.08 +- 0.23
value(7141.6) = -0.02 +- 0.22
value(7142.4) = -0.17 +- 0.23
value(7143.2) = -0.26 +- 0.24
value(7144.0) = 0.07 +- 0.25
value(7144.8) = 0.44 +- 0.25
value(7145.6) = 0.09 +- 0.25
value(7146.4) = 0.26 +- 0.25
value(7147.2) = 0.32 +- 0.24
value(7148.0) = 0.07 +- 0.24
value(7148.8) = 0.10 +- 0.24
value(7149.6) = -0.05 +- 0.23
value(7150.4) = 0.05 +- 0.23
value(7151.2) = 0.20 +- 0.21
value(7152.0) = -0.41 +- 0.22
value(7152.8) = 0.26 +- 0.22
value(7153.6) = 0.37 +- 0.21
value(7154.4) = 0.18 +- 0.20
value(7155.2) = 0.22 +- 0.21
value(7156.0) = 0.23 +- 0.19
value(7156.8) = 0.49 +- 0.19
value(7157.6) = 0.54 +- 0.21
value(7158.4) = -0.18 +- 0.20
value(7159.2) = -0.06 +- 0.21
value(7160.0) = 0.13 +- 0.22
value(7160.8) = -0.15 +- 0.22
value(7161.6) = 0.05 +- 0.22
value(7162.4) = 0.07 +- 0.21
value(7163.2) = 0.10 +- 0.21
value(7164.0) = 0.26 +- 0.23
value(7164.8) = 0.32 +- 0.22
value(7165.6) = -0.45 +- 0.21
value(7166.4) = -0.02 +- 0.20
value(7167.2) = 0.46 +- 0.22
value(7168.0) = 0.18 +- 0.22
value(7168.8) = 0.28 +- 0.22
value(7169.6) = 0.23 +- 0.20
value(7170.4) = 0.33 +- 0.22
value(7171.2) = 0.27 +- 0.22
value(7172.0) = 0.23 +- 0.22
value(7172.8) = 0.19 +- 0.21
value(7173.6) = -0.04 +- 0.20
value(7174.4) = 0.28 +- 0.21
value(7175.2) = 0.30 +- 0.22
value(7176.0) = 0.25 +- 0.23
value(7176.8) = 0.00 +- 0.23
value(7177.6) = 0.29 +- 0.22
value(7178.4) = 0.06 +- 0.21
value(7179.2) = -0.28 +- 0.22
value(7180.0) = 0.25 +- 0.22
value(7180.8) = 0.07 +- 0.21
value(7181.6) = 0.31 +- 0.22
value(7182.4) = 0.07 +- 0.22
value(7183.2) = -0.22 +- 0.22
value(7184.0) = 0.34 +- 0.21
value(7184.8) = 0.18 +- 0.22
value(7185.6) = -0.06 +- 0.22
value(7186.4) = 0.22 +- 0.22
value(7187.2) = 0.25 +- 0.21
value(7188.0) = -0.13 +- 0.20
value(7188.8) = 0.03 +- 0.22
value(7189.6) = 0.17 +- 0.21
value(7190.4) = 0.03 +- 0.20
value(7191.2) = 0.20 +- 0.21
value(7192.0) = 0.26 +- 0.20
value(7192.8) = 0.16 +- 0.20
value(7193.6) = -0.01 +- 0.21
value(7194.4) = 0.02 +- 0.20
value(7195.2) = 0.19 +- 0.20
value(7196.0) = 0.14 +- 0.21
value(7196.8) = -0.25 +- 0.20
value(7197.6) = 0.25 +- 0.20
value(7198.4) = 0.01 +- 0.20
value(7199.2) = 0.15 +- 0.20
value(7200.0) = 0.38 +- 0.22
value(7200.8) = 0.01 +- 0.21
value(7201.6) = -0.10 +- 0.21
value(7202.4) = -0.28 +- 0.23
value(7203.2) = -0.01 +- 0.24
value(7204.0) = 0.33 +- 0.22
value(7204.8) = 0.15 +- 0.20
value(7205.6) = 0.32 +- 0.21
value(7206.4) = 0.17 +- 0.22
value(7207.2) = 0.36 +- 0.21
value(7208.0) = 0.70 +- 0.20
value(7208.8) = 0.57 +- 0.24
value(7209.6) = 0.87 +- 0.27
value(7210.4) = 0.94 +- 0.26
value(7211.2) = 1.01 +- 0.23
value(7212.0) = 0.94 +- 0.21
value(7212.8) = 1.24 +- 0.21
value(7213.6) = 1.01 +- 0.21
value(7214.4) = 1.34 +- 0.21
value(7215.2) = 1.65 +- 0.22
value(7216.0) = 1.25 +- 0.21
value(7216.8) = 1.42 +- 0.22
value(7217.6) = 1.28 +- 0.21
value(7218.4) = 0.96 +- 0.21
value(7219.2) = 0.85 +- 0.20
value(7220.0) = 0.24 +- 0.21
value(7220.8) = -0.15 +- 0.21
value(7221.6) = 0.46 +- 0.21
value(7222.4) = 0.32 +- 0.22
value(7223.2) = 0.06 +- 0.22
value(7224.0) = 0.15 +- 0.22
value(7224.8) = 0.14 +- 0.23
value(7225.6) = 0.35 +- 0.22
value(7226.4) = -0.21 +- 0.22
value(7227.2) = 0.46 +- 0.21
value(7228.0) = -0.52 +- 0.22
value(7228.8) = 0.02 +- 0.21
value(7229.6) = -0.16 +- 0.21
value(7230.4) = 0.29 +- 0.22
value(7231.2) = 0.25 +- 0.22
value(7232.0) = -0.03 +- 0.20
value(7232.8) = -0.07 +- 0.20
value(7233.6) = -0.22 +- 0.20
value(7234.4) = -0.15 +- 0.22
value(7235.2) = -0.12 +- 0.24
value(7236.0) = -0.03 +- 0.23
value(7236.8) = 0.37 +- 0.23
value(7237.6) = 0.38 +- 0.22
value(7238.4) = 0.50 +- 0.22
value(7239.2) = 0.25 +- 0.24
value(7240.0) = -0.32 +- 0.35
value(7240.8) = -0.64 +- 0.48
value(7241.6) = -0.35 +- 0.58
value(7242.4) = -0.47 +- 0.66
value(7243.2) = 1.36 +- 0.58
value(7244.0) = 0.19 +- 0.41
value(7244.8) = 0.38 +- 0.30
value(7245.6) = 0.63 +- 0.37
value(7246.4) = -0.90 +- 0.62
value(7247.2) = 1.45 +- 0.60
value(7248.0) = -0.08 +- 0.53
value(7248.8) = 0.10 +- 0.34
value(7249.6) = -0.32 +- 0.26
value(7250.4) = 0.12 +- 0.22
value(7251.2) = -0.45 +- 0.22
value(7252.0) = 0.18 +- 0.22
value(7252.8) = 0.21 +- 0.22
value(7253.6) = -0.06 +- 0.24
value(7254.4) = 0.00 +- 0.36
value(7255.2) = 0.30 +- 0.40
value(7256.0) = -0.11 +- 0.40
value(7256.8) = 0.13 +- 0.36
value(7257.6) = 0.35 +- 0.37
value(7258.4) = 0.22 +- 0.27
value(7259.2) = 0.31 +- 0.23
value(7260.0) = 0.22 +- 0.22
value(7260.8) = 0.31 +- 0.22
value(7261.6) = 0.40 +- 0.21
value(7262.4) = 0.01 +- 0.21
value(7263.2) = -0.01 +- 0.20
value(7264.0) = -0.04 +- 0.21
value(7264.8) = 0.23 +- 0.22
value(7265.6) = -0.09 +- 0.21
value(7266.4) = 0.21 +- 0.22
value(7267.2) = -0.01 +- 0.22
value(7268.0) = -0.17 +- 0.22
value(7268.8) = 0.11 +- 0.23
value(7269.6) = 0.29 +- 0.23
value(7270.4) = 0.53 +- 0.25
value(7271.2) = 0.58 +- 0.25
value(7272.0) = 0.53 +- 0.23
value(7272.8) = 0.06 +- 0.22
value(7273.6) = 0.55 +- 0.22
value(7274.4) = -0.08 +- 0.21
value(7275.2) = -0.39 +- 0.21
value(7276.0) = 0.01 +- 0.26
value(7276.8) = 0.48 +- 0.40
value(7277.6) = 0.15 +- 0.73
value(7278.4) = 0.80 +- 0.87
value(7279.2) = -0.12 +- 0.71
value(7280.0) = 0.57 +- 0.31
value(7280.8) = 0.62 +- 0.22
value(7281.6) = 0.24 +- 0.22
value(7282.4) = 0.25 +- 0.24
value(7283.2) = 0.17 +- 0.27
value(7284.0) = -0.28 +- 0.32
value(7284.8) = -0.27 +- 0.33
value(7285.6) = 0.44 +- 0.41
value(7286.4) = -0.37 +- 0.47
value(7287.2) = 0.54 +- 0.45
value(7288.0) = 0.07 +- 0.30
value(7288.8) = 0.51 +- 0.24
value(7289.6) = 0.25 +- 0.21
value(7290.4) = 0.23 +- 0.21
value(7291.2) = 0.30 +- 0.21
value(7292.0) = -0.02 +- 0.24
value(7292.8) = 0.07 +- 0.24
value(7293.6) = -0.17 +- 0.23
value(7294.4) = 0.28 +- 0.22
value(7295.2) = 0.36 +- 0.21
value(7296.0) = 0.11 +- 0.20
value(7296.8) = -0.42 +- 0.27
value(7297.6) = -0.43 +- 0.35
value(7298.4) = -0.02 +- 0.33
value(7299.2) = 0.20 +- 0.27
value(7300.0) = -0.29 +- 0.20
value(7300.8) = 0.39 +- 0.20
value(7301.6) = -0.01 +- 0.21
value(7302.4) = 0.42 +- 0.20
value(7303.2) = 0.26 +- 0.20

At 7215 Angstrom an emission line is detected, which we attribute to [O II] 3727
